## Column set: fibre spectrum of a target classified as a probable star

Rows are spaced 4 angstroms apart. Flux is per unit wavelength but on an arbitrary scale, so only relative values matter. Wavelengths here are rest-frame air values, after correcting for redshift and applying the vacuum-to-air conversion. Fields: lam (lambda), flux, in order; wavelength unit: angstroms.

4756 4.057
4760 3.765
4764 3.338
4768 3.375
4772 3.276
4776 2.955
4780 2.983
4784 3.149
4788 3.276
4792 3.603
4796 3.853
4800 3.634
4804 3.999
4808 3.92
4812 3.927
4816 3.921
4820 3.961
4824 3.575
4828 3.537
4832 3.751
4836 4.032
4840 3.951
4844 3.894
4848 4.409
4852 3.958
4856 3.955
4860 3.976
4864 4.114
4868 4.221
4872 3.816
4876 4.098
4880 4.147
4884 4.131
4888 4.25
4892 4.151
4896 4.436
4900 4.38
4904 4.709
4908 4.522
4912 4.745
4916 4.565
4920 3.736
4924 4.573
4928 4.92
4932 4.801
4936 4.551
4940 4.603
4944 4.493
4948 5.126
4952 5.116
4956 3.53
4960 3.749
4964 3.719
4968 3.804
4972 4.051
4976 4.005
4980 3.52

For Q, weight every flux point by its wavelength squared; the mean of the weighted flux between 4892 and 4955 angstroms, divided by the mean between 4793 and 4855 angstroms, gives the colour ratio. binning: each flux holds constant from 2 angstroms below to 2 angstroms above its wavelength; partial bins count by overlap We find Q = 1.23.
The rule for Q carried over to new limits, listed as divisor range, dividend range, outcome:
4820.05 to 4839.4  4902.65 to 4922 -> 1.22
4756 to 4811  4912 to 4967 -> 1.35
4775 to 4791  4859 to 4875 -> 1.34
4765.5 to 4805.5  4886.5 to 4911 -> 1.36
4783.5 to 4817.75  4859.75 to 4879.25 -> 1.12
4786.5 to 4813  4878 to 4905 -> 1.19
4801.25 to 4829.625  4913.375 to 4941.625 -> 1.24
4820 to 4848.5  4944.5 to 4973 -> 1.14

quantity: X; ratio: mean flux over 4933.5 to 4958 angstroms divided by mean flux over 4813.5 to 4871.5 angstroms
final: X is 1.16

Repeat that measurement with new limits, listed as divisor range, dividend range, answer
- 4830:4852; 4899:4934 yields 1.14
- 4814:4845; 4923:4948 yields 1.23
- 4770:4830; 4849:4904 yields 1.16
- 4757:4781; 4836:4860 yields 1.21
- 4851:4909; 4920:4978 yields 1.04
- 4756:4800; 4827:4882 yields 1.18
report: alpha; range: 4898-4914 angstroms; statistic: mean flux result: 4.59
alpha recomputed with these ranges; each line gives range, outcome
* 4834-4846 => 3.96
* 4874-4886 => 4.13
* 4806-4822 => 3.93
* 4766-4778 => 3.2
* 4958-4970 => 3.76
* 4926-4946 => 4.67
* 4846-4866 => 4.08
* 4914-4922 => 4.15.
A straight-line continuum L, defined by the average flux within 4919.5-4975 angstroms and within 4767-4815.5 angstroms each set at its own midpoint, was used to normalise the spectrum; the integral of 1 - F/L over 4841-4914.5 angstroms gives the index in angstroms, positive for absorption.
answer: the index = -4.4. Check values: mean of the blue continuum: 3.51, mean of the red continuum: 4.35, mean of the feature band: 4.22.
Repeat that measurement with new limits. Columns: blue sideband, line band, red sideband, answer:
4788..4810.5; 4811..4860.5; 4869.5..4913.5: 0.80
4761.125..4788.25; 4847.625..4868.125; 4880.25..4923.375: -0.57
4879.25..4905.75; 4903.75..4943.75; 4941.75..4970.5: -2.74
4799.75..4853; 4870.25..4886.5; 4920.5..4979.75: 0.07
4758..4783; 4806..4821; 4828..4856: -0.98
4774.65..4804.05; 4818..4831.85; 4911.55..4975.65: -0.28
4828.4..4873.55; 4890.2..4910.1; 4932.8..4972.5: -1.46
